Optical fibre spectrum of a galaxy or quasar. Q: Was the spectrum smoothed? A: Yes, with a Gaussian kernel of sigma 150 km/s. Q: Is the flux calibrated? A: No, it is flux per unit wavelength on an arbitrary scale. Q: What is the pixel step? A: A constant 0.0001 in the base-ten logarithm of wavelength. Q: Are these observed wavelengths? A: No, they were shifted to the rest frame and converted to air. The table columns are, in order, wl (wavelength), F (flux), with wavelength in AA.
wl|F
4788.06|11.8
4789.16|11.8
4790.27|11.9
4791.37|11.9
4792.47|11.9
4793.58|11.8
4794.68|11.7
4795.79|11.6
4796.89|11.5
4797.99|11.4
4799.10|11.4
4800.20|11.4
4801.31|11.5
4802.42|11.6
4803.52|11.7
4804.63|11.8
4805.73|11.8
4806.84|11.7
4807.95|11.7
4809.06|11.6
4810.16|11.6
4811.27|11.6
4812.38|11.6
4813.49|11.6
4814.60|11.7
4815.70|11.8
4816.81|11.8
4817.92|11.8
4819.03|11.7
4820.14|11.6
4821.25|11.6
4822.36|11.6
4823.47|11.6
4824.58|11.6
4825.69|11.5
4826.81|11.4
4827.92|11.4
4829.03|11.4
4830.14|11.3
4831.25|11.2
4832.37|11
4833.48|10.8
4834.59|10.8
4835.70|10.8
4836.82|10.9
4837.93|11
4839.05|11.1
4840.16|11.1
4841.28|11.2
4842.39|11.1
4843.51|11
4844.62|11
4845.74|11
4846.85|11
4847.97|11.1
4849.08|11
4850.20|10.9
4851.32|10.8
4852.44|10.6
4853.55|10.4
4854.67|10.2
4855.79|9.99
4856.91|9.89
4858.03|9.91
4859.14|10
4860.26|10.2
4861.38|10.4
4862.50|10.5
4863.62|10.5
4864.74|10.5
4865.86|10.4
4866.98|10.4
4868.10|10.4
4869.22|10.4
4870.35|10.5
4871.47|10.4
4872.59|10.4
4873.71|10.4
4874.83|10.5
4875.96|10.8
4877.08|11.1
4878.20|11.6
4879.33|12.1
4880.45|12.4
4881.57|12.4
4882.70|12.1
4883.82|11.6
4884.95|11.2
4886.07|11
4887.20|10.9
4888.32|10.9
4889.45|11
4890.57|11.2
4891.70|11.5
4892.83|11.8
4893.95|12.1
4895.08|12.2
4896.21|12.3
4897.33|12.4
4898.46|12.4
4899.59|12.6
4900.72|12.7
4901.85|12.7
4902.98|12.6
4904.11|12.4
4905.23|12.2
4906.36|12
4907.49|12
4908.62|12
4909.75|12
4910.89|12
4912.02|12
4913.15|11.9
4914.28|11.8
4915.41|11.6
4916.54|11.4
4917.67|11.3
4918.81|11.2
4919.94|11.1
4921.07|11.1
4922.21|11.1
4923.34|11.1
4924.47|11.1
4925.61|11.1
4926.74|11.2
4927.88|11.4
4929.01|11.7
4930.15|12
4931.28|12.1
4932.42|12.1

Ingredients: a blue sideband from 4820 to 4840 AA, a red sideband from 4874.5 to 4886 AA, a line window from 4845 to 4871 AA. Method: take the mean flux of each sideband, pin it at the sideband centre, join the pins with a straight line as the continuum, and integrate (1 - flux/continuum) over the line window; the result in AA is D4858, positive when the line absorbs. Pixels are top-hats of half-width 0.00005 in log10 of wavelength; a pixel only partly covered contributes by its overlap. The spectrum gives 2.2 AA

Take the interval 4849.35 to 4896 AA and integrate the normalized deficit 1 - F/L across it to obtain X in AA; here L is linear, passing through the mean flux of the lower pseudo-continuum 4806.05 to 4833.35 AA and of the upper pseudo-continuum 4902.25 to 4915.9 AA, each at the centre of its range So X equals 3.73 AA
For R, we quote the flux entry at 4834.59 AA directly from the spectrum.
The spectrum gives 10.8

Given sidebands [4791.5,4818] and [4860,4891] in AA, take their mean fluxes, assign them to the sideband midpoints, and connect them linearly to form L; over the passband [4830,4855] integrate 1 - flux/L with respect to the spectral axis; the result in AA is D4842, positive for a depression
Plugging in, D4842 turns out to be 0.77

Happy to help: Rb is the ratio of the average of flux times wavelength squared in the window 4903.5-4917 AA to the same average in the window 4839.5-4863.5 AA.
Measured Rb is 1.15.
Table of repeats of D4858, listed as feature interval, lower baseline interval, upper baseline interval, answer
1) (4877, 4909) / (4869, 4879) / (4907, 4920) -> -2.1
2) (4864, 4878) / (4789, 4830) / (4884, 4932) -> 1.4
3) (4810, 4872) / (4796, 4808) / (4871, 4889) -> 2.4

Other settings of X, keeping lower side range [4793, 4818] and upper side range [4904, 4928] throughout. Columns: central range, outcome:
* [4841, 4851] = 0.5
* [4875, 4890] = 0.2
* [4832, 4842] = 0.6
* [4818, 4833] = 0.2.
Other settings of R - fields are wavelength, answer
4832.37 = 11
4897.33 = 12.4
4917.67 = 11.3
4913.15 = 11.9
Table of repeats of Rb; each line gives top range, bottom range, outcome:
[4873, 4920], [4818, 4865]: 1.10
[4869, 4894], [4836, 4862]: 1.06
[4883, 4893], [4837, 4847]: 1.04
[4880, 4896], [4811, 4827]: 1.03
